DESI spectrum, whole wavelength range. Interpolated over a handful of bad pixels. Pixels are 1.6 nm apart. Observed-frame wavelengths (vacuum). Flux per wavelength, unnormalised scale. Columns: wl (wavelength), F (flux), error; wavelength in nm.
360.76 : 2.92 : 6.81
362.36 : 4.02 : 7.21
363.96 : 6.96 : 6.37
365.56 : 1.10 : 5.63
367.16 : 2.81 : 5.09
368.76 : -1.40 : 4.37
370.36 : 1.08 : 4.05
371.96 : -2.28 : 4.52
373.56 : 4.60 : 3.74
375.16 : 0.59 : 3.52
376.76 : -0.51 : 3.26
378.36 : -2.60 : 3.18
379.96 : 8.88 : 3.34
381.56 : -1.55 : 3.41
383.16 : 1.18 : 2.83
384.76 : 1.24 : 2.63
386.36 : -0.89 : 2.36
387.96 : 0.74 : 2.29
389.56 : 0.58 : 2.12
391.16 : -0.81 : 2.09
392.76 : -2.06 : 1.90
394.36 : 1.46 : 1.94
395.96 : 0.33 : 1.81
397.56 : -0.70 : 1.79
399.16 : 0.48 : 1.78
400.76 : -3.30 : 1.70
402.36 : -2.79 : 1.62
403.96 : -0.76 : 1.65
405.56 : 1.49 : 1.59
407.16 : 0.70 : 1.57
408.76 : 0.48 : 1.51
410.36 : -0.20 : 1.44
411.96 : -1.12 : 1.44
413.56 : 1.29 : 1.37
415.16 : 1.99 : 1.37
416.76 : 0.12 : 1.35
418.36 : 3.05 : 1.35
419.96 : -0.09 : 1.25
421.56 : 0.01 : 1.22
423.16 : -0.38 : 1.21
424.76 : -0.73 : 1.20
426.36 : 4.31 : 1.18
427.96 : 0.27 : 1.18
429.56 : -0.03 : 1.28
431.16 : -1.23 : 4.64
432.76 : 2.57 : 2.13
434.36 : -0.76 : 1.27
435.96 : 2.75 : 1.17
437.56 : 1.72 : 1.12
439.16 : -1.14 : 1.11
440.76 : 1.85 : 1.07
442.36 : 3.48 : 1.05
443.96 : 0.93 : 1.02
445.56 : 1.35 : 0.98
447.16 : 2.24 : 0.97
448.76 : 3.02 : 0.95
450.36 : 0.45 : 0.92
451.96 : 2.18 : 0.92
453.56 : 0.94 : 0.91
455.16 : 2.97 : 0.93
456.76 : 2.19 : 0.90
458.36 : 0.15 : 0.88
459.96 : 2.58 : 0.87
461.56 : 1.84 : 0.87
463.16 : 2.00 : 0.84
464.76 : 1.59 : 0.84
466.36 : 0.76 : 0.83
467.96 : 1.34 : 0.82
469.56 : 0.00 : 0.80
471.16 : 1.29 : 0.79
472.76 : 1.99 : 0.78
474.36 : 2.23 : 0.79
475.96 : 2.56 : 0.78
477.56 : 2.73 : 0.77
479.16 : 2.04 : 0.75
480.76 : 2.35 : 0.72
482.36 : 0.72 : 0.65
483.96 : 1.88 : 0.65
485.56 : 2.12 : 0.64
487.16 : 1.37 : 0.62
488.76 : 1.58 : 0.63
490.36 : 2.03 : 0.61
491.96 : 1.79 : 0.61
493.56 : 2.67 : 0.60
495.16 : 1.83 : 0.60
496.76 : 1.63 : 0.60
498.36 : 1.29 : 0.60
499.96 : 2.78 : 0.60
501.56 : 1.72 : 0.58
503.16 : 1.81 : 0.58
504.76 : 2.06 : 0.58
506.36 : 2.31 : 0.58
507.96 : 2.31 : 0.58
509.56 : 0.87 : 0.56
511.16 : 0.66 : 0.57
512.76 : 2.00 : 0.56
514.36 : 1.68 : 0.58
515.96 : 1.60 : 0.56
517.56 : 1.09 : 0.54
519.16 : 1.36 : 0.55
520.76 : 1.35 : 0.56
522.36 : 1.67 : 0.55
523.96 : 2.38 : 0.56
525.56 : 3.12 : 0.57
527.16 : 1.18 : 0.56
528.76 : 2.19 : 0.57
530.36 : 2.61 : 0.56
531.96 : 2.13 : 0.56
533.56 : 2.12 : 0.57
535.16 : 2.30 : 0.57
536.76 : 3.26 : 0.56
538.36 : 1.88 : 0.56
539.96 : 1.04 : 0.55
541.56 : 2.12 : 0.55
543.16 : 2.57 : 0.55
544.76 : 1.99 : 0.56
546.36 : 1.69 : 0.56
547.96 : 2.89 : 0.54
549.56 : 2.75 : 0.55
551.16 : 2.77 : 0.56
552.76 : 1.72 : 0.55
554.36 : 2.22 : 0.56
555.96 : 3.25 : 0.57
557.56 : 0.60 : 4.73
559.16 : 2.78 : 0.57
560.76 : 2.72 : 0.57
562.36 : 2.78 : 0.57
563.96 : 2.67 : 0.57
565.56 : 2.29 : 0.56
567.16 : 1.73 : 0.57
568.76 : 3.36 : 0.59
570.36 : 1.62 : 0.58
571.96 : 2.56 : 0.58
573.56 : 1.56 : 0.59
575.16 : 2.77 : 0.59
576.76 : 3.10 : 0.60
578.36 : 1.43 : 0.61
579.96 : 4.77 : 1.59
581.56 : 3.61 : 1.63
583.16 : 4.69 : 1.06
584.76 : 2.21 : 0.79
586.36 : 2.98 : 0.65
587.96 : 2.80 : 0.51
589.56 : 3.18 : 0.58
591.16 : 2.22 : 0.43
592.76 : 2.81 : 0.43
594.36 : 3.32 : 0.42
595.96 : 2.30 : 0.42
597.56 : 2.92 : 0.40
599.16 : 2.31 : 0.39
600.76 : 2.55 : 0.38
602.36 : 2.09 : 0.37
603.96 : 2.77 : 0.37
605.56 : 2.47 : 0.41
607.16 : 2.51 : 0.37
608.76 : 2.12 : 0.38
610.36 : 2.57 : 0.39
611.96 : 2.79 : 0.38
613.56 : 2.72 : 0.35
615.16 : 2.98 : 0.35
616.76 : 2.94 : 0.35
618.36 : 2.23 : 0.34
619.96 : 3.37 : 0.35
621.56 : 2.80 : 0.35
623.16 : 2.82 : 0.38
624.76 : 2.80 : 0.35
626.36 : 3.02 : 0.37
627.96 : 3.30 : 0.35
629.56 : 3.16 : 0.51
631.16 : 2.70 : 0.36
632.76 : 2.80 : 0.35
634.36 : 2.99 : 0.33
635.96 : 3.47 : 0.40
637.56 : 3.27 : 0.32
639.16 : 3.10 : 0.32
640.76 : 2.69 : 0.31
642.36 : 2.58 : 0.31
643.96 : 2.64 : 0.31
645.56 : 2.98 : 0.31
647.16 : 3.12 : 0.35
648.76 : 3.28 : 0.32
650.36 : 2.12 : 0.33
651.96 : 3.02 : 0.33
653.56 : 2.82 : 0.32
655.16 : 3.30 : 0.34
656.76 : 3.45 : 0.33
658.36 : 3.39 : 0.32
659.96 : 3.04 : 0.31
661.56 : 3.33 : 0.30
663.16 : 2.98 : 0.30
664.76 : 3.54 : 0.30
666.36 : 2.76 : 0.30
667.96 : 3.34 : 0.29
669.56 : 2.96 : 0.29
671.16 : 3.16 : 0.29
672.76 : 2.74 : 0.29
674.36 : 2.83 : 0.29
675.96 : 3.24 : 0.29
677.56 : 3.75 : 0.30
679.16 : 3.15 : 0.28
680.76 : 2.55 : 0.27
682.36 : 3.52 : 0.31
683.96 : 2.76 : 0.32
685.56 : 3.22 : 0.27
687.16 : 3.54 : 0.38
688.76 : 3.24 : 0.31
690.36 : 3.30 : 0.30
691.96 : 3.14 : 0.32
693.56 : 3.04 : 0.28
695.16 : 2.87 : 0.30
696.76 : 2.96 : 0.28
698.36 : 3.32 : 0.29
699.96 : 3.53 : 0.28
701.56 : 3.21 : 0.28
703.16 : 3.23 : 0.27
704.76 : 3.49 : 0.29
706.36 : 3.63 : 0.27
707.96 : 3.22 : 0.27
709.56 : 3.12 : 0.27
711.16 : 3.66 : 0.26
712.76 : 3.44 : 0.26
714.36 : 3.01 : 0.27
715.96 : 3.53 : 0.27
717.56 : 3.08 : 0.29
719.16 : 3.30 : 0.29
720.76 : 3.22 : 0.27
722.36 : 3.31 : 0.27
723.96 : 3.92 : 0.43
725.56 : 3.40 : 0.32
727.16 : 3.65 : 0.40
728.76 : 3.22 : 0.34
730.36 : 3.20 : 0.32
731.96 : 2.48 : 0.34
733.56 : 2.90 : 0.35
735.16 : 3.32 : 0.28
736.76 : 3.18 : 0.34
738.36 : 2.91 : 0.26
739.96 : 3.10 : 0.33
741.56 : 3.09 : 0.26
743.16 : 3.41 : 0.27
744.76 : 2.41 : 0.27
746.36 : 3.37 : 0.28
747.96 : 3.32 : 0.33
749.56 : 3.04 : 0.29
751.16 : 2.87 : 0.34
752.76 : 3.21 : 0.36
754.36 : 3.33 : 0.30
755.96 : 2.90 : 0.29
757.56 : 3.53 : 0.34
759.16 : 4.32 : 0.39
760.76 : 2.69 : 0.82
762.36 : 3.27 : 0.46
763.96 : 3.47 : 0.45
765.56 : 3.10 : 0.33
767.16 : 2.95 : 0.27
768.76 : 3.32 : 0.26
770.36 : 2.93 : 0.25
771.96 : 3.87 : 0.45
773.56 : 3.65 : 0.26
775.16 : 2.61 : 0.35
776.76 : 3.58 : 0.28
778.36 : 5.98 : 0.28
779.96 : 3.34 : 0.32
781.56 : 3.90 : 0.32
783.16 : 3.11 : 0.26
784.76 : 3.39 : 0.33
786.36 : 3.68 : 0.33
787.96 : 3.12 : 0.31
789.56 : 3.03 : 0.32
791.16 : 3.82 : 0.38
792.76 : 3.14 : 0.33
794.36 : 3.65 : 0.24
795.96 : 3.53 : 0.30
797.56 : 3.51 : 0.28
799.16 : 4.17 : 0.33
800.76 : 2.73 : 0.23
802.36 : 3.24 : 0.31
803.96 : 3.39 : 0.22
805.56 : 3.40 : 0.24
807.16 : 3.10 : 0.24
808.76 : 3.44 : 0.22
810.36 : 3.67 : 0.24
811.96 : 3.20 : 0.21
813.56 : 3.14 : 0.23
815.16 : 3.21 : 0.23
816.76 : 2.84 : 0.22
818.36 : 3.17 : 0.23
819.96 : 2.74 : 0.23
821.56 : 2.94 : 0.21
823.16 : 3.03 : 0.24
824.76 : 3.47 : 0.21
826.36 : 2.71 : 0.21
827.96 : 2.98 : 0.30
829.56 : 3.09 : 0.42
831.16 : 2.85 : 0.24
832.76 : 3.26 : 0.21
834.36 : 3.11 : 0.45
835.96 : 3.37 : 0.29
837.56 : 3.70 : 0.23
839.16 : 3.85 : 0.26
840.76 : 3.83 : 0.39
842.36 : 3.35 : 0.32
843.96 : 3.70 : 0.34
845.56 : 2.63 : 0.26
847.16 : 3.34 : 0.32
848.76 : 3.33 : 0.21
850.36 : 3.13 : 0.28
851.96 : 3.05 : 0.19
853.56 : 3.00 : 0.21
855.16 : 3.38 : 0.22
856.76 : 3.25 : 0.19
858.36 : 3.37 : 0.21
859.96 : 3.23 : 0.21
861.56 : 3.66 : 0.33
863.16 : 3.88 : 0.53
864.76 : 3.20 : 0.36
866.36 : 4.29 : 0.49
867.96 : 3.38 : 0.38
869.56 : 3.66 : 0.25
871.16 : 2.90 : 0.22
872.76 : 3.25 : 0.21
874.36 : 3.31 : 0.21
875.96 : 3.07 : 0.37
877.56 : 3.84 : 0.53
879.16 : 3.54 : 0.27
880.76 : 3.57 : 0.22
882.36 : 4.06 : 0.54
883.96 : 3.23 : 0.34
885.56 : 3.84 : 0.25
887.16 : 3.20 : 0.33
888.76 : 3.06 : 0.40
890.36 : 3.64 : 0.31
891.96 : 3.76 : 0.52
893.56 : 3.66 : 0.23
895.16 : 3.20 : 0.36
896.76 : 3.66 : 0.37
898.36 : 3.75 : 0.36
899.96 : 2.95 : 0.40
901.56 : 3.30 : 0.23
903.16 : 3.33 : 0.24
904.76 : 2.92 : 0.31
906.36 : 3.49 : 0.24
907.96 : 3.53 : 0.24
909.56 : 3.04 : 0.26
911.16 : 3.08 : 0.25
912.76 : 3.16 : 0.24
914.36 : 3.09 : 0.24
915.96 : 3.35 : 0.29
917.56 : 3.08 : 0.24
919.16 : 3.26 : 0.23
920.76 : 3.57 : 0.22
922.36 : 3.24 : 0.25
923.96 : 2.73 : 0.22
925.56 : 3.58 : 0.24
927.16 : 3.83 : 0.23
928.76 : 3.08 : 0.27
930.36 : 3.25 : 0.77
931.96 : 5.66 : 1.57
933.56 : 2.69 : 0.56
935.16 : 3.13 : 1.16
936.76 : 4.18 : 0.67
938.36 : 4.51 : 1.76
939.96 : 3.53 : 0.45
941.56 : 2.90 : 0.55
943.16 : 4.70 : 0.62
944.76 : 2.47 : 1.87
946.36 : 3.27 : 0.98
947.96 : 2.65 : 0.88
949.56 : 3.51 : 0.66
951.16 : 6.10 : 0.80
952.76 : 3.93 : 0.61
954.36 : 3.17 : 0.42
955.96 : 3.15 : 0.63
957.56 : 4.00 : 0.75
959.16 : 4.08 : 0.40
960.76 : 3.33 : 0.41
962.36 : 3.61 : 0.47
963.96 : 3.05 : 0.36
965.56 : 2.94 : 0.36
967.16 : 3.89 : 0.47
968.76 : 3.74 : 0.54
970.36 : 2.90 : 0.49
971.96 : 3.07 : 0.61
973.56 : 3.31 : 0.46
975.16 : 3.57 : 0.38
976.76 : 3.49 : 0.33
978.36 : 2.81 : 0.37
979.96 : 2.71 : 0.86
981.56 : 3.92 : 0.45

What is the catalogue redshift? 0.186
